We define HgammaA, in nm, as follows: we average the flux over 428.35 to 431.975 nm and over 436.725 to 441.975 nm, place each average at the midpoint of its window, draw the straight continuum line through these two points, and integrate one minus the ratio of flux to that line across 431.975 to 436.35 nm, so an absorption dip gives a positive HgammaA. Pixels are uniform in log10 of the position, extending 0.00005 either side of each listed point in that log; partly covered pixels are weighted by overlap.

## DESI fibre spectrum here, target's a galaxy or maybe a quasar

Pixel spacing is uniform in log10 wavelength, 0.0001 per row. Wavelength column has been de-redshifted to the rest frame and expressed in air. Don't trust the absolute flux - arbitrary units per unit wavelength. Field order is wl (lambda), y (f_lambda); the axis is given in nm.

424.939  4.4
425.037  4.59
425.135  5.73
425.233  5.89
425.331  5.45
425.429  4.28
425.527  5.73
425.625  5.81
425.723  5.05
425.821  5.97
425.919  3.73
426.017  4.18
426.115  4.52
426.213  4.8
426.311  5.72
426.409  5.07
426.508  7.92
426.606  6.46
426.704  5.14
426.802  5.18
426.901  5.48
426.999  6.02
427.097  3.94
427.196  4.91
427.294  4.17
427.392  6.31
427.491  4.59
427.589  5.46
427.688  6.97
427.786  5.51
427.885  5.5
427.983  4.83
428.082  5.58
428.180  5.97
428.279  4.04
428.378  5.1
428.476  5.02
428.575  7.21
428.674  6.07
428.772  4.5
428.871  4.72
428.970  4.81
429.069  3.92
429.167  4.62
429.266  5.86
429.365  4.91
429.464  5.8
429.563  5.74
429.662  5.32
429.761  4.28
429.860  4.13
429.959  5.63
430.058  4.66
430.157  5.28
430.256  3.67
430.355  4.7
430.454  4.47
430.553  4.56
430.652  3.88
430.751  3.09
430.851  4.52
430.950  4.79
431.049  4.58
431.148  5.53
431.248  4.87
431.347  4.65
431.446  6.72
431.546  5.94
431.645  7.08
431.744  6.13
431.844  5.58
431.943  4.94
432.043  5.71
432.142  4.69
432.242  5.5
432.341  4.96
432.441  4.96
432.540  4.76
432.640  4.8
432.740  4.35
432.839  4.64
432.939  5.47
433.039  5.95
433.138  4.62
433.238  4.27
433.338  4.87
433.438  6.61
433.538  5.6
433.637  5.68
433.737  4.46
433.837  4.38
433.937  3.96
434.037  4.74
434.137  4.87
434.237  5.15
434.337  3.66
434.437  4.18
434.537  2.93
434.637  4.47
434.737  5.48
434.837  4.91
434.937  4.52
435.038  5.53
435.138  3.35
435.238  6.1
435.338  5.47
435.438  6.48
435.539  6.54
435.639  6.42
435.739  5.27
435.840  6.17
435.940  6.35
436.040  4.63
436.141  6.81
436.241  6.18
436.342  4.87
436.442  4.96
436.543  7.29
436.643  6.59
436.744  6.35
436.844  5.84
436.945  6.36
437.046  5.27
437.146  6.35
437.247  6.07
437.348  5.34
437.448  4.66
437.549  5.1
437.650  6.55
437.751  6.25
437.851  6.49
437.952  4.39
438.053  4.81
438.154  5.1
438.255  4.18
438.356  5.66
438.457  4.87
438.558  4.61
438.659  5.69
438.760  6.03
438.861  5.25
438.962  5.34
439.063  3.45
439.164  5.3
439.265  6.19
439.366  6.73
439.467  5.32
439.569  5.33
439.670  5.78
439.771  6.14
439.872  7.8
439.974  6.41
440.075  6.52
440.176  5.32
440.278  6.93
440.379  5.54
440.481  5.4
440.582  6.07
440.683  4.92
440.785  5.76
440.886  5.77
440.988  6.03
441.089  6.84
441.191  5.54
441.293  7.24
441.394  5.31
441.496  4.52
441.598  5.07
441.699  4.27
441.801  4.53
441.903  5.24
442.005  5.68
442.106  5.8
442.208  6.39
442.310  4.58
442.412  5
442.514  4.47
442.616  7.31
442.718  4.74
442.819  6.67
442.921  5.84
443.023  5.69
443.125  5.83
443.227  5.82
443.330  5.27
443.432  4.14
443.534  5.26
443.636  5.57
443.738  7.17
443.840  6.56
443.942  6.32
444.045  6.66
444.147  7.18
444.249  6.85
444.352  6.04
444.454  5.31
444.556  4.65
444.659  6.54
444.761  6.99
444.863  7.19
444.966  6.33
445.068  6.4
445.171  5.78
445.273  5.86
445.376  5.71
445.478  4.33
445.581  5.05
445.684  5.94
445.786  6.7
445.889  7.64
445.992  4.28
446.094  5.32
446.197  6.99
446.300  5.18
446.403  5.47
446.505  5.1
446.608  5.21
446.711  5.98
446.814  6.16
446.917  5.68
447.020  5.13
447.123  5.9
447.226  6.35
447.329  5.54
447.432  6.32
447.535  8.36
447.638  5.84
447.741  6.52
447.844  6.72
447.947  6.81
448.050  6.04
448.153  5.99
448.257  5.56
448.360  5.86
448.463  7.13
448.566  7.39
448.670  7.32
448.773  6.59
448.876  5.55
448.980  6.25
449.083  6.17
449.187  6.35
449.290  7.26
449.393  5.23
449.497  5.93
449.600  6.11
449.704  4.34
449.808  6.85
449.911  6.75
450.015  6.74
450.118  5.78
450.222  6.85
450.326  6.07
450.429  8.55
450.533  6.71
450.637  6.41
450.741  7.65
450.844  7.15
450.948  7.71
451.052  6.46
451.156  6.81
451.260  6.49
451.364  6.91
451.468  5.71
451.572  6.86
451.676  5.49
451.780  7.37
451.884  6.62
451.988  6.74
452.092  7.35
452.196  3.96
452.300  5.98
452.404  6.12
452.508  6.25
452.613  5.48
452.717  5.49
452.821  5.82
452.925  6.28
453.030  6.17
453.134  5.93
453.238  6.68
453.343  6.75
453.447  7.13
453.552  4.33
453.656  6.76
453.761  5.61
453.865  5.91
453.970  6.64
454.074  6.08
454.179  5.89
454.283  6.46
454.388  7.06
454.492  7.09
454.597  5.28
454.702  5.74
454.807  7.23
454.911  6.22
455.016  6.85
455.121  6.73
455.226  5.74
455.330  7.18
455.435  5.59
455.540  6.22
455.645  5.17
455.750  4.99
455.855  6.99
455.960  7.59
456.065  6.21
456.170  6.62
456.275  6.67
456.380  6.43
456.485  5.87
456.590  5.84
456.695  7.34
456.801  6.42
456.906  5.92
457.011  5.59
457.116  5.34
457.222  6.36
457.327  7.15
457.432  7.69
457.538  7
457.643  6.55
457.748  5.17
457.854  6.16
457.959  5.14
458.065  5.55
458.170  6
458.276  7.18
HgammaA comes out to 0.15 nm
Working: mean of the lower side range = 5.06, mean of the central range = 5.12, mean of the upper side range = 5.61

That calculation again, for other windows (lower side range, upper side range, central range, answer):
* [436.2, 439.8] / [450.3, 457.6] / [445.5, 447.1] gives 0.08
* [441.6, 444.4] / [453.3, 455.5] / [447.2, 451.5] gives -0.33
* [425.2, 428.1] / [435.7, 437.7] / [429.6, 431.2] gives 0.27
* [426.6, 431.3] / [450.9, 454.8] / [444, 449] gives -0.15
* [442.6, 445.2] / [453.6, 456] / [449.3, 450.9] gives -0.08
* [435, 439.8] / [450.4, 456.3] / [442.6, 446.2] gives -0.01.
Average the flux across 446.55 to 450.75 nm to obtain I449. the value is 6.32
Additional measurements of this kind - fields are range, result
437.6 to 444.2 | 5.67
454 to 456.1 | 6.32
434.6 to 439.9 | 5.6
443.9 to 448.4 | 6.04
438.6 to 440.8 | 5.78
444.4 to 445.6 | 5.87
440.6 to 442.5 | 5.46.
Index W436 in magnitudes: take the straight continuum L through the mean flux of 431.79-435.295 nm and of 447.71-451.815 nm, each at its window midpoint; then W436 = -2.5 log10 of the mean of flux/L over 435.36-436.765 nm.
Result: -0.178 mag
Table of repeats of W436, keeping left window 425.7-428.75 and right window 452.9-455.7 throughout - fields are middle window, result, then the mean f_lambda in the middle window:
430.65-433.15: 0.078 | 5.14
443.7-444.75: -0.075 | 6.34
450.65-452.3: -0.075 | 6.59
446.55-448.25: -0.020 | 6.14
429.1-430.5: 0.110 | 4.92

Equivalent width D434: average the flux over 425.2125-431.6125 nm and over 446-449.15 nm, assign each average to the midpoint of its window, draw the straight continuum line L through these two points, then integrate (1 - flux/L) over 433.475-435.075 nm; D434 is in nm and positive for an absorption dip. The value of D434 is 0.23 nm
